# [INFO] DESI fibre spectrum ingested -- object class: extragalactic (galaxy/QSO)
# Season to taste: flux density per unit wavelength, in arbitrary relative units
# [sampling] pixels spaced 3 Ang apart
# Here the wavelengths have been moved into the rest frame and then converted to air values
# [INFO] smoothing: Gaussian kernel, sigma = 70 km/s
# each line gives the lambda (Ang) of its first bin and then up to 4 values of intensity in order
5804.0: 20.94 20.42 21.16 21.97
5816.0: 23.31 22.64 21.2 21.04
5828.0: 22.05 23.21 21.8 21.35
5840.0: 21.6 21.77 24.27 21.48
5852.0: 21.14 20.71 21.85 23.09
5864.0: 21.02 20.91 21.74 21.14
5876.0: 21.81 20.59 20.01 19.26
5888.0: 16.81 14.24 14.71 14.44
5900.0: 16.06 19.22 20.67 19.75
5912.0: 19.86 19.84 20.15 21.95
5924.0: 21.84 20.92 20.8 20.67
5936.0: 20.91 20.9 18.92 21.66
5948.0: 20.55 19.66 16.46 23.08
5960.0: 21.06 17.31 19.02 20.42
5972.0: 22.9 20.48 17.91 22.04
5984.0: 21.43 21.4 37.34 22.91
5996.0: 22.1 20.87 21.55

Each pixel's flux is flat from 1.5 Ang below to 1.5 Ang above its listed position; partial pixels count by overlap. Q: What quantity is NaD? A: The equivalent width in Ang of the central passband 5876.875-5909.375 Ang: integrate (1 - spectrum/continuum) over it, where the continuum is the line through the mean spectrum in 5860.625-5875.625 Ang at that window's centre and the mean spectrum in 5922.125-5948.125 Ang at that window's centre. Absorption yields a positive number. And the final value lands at 5.25 Ang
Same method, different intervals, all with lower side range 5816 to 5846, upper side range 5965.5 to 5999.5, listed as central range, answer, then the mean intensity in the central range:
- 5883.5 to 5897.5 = 3.9 Ang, 16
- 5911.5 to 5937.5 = 1.8 Ang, 20.8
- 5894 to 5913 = 3.6 Ang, 18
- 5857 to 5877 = 0.5 Ang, 21.6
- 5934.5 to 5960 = 2.4 Ang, 20.3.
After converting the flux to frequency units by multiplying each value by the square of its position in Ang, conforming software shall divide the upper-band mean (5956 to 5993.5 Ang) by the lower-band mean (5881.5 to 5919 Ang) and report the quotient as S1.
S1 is 1.26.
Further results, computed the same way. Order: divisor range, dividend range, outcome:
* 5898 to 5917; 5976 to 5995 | 1.27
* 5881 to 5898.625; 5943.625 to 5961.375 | 1.26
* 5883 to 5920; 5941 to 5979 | 1.13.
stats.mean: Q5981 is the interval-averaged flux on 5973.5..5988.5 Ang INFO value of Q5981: 20.7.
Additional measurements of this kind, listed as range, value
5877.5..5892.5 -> 18.2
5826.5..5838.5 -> 22.1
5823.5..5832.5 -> 22.1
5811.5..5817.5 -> 22.6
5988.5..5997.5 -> 27.5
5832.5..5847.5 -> 22.2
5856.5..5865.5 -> 22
